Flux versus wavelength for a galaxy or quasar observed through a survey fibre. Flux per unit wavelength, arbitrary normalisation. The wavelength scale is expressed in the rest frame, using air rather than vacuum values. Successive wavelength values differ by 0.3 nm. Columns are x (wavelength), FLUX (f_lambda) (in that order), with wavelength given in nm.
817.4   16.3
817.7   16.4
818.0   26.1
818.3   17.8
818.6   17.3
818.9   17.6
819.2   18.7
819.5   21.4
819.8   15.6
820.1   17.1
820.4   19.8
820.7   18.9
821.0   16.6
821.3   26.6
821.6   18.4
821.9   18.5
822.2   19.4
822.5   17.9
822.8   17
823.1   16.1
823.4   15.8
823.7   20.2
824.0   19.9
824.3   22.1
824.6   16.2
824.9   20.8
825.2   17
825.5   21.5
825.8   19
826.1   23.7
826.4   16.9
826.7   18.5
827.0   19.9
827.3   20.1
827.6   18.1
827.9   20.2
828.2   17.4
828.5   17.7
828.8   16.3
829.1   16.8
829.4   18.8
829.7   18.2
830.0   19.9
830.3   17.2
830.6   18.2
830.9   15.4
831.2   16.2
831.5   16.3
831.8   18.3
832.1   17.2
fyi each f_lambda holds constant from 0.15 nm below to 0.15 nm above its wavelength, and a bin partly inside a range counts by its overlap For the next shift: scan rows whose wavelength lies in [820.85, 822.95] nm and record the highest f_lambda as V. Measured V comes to 26.6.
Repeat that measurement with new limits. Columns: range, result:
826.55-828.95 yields 20.2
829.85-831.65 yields 19.9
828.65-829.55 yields 18.8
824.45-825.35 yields 20.8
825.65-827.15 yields 23.7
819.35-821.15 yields 21.4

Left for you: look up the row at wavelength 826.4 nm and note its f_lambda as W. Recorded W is 16.9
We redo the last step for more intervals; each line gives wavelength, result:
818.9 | 17.6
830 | 19.9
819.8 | 15.6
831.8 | 18.3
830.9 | 15.4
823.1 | 16.1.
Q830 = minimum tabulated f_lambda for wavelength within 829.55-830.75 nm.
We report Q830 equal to 17.2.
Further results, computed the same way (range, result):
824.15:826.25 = 16.2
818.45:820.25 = 15.6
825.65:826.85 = 16.9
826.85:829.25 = 16.3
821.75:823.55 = 15.8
